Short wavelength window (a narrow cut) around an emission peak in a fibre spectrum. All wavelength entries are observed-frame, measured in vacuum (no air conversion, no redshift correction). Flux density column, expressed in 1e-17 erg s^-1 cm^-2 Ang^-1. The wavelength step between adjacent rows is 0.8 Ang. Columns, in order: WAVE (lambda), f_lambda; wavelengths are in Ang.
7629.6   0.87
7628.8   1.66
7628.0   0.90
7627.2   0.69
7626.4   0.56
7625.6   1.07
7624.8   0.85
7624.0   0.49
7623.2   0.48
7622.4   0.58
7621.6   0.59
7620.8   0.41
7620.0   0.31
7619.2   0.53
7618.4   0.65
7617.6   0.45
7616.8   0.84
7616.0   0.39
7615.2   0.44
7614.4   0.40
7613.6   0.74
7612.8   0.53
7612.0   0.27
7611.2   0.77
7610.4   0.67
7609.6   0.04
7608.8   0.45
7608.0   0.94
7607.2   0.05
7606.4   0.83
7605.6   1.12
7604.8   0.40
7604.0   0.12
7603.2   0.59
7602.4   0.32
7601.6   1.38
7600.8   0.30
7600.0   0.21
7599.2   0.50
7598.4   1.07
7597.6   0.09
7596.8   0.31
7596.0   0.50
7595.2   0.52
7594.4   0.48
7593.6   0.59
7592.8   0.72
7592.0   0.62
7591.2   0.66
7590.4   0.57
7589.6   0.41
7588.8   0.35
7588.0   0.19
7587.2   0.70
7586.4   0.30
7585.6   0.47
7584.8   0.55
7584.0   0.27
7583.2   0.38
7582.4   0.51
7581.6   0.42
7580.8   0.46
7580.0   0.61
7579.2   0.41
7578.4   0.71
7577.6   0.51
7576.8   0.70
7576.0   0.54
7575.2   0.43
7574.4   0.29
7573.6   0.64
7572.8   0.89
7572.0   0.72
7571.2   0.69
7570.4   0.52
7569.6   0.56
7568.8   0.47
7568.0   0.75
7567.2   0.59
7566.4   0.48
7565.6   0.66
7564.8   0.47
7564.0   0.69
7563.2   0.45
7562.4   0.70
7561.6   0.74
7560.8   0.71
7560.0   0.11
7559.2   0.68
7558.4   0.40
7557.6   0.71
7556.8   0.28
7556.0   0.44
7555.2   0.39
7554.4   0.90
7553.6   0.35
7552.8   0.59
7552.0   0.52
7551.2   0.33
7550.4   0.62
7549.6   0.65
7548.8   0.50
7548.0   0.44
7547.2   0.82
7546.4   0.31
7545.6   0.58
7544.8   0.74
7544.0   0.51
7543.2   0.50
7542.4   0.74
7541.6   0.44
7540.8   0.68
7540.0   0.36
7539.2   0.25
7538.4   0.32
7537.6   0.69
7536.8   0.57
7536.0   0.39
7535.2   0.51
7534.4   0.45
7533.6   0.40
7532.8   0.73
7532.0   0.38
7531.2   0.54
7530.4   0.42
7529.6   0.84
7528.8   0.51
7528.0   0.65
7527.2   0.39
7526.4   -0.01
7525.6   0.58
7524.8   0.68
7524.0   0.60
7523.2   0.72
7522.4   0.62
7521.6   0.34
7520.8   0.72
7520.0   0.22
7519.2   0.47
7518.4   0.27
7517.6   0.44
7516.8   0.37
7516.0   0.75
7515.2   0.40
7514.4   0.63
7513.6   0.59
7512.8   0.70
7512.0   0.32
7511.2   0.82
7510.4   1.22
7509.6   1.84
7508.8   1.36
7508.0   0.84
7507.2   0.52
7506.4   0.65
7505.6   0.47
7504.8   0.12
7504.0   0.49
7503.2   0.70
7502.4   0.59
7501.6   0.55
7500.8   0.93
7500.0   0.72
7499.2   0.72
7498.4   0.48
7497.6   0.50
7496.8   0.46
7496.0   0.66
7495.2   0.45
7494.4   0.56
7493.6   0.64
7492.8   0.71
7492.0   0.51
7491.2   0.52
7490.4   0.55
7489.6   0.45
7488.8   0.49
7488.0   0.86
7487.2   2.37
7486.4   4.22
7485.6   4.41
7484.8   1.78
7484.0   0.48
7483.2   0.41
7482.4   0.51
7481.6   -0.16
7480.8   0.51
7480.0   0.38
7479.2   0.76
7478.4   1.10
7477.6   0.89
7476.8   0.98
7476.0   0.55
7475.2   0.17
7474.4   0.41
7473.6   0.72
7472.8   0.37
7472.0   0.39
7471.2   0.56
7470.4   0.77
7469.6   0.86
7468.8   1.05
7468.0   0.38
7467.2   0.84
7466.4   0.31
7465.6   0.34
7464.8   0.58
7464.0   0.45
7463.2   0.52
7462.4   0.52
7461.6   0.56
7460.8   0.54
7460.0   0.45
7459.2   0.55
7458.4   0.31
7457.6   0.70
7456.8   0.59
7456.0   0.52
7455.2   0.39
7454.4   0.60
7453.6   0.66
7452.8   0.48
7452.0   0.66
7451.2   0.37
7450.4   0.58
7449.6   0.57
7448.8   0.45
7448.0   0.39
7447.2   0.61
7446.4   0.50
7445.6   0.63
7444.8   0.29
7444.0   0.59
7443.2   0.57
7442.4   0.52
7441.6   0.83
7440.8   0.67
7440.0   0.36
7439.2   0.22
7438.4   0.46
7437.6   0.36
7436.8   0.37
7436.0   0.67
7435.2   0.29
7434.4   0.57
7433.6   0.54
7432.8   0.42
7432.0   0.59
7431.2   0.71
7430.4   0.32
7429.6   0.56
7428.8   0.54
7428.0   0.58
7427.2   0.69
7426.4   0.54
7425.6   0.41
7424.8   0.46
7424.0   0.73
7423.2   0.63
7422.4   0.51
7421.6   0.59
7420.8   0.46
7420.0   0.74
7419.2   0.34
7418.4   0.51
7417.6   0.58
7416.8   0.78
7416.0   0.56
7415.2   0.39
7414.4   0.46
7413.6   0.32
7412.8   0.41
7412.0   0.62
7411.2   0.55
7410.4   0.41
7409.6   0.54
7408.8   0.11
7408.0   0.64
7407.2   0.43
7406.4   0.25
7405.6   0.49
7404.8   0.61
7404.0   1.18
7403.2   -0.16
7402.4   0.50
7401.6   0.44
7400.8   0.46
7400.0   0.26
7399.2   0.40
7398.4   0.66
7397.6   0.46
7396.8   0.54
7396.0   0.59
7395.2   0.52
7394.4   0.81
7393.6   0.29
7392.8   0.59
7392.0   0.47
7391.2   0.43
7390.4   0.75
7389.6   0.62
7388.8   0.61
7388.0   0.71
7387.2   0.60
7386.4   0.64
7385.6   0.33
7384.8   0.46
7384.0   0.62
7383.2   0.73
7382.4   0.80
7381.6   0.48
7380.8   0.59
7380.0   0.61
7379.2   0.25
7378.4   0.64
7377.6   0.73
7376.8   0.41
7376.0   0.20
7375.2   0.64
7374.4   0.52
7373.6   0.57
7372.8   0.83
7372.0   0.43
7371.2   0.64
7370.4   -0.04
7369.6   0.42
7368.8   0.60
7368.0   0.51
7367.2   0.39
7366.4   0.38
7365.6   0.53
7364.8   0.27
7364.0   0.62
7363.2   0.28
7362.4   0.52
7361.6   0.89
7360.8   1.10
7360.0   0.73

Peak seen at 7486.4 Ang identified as H-alpha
